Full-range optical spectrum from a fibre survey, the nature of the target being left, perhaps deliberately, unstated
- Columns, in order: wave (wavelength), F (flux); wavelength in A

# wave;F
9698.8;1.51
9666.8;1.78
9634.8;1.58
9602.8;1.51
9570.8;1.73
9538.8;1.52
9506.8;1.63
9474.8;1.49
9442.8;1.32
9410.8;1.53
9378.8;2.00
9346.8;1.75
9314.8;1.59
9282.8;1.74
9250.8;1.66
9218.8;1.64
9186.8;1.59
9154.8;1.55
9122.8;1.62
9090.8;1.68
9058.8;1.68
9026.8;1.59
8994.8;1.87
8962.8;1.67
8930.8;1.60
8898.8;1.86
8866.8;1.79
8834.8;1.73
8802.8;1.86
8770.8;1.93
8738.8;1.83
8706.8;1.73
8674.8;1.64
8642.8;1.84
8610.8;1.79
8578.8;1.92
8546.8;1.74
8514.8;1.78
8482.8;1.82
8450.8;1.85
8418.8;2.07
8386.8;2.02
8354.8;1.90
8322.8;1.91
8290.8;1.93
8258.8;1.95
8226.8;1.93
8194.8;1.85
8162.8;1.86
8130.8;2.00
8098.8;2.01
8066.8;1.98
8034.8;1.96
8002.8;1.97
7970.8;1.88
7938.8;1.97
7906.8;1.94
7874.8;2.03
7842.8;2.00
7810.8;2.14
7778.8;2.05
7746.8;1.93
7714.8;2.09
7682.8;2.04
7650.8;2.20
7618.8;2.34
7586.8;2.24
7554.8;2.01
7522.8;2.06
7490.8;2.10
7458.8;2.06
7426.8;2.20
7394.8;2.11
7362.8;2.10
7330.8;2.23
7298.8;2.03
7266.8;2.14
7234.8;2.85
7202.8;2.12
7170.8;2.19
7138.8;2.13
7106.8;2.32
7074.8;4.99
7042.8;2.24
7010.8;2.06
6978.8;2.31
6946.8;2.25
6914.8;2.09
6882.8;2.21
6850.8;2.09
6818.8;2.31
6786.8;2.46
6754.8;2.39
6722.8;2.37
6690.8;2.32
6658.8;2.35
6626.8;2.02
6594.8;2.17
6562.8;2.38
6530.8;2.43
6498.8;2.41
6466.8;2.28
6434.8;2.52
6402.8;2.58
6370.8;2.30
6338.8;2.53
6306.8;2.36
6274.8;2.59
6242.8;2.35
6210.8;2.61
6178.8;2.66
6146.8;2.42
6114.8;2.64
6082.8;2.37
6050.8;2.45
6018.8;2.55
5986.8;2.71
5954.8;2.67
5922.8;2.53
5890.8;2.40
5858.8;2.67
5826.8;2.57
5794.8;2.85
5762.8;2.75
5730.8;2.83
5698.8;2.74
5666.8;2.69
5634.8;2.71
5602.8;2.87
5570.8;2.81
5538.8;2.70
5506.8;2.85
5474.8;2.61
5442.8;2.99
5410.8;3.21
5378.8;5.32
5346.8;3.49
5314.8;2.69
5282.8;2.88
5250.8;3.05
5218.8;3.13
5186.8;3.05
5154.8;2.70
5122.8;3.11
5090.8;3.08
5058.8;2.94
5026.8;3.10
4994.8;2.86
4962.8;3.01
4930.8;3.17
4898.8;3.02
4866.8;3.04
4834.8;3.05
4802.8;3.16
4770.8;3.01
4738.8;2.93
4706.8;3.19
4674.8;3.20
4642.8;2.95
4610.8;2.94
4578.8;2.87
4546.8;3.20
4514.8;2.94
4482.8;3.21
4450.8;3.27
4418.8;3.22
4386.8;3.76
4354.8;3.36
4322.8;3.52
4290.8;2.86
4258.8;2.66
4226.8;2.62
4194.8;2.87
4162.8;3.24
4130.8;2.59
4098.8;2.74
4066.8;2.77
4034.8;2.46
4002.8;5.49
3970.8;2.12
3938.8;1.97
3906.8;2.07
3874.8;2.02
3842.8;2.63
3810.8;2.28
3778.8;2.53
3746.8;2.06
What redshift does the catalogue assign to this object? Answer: 0.08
